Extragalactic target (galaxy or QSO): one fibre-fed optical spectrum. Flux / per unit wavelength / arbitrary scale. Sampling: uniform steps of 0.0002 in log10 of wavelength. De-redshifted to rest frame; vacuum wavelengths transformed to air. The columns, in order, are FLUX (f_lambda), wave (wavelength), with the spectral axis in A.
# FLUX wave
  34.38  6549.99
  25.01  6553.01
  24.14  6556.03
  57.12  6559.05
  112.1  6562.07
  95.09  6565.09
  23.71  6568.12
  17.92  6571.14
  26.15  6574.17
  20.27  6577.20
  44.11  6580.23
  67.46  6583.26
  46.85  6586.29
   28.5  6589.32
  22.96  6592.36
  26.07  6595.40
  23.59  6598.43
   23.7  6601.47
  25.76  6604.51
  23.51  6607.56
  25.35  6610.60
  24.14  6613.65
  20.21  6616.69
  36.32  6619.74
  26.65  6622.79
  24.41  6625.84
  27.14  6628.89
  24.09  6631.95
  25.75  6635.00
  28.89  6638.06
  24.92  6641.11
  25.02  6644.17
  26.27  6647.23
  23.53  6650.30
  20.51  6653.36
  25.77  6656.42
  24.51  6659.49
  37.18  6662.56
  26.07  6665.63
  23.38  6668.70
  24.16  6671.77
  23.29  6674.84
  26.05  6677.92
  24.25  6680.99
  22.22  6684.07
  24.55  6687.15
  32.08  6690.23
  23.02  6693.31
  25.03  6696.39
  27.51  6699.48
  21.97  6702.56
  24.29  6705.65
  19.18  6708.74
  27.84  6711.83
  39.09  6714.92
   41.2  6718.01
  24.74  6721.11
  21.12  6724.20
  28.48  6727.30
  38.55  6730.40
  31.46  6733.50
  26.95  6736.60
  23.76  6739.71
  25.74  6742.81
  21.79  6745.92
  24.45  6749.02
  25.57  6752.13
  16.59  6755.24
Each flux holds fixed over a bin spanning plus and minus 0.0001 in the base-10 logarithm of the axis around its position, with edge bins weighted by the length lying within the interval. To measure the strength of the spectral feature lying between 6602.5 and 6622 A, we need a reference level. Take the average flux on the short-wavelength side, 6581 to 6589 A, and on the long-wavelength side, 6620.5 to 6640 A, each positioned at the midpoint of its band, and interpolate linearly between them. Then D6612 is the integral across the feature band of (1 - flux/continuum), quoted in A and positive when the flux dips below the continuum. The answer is 5.5 A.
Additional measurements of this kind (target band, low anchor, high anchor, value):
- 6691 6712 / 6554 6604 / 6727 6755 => 4.2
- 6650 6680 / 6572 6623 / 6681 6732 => 3.1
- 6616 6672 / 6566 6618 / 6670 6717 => 3.0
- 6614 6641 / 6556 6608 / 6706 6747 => 7.4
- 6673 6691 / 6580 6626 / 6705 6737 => 2.9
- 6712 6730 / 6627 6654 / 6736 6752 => -4.8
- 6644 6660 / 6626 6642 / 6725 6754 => 1.3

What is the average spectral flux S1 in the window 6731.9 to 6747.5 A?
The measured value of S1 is 26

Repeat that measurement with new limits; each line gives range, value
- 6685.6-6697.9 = 26.2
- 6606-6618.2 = 23.3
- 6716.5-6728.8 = 28.8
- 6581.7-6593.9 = 41.4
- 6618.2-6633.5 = 27.7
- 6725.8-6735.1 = 32.8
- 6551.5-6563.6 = 54.7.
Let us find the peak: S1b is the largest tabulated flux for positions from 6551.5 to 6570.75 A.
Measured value 112.1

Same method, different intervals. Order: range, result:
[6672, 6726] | 41.2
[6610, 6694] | 37.18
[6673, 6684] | 26.05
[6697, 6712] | 27.84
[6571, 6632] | 67.46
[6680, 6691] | 32.08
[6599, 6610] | 25.76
